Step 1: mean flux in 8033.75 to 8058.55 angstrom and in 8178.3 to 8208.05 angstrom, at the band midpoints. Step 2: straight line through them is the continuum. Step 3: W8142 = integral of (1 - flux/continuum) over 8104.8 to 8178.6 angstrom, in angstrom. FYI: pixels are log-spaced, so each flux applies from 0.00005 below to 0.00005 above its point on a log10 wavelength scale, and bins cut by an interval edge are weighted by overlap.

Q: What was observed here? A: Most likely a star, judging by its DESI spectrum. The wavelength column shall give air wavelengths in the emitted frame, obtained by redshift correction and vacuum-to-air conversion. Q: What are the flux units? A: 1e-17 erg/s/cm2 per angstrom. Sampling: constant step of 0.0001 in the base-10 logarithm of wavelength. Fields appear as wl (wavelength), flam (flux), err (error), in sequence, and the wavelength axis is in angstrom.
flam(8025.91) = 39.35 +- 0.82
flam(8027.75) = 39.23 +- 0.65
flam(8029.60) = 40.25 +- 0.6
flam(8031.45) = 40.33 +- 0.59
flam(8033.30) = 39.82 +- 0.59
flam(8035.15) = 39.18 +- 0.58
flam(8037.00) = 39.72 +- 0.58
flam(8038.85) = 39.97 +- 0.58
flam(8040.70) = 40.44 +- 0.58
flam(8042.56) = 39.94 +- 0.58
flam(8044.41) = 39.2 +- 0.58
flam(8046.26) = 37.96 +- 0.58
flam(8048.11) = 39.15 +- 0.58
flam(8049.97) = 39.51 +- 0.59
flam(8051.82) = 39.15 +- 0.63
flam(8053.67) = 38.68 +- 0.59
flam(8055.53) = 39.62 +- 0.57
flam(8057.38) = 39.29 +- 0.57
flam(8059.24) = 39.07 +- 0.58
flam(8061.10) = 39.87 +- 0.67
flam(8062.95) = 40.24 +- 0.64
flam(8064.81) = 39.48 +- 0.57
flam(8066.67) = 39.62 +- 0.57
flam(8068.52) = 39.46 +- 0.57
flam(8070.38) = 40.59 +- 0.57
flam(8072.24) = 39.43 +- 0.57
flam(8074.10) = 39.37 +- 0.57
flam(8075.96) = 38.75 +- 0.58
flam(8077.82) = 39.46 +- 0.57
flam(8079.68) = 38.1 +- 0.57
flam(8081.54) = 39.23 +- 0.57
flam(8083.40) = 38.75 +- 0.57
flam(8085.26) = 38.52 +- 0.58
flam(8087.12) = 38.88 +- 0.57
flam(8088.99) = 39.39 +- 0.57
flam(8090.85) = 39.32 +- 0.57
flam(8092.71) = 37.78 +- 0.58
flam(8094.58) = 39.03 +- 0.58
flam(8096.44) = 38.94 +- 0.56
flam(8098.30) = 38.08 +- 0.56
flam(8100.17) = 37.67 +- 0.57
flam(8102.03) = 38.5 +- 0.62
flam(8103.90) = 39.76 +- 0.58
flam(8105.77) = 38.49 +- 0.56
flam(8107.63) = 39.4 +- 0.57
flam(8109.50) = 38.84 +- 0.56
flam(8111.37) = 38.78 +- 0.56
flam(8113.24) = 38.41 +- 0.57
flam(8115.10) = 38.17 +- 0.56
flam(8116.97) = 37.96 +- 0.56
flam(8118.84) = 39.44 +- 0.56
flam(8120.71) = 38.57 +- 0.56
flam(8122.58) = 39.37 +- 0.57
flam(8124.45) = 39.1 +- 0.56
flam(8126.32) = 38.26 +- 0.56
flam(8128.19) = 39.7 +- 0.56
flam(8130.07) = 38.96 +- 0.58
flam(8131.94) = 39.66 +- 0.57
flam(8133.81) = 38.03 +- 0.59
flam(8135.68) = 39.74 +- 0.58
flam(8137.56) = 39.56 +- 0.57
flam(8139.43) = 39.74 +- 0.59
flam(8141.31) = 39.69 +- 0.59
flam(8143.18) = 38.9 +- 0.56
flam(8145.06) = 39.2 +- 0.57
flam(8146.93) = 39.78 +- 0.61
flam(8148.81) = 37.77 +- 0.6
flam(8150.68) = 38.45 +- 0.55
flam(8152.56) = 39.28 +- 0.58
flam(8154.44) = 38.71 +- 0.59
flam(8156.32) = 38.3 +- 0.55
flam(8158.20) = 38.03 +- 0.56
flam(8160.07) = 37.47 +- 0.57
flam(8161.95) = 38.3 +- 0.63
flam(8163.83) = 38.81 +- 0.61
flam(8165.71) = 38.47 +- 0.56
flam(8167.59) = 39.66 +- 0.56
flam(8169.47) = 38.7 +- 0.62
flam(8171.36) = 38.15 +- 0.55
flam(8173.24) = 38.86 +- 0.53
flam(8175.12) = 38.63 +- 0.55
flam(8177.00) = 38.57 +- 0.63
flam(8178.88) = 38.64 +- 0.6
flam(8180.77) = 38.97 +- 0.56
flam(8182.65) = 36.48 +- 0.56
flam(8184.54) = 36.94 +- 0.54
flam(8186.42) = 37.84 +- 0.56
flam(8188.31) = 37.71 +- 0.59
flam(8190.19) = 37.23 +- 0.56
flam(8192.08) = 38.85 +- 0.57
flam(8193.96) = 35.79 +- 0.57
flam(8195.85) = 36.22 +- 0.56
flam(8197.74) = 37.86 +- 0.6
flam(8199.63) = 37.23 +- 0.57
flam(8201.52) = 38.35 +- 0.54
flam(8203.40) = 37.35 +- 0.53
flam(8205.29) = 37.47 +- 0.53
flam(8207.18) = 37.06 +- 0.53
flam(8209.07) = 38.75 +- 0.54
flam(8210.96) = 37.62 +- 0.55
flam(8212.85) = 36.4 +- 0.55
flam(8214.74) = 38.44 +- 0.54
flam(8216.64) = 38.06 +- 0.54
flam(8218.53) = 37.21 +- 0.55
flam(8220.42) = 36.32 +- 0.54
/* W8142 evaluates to -1.30 angstrom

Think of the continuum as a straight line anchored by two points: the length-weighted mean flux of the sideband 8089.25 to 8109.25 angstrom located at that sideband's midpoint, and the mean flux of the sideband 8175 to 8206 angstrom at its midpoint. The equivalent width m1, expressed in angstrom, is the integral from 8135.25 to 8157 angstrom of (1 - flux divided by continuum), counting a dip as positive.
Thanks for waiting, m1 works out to -0.5 angstrom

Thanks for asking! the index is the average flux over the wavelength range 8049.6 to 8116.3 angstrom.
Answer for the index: 39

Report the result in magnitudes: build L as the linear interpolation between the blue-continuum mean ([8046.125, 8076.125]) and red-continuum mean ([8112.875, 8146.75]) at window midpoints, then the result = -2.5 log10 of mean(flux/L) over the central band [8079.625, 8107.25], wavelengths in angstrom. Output 0.01 mag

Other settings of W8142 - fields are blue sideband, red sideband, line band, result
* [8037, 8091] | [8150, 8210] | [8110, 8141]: -0.27 angstrom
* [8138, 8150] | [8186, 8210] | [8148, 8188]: 0.13 angstrom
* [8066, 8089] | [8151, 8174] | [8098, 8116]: 0.15 angstrom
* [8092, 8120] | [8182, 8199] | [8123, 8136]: -0.28 angstrom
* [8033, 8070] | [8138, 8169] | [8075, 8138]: 0.45 angstrom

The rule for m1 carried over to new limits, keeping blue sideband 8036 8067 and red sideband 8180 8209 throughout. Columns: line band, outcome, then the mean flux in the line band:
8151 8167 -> -0.21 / 38.4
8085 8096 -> 0.02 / 38.8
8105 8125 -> -0.11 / 38.8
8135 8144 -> -0.31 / 39.5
